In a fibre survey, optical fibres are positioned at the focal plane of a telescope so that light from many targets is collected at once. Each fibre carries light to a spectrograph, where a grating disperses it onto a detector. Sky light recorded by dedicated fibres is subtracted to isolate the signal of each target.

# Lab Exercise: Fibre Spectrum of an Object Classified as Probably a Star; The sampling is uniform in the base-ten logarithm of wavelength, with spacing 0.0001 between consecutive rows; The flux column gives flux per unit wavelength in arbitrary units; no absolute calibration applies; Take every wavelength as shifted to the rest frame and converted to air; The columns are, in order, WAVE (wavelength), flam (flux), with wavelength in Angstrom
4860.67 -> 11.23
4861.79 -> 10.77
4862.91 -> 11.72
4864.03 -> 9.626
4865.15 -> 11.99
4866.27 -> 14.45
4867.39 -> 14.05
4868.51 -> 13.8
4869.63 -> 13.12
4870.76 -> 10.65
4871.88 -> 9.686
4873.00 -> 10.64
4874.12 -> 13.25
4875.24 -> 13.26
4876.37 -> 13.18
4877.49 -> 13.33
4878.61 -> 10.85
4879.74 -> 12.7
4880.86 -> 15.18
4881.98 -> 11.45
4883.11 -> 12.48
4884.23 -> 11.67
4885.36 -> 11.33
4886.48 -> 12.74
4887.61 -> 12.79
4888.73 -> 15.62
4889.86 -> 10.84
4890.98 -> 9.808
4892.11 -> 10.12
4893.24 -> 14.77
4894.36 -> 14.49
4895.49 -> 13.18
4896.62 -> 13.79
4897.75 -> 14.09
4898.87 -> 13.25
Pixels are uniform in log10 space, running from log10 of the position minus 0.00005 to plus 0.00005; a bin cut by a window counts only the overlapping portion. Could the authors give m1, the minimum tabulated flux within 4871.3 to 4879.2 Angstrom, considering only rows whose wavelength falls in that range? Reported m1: 9.686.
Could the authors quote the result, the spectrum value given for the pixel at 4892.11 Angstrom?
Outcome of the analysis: 10.12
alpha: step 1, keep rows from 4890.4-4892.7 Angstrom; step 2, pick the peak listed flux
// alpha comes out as 10.12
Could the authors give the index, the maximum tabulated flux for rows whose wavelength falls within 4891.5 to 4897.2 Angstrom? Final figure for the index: 14.77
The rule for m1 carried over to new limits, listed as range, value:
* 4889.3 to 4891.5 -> 9.808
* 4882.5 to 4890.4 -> 10.84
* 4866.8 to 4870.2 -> 13.12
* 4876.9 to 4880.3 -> 10.85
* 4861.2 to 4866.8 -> 9.626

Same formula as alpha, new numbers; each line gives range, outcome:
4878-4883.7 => 15.18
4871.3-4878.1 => 13.33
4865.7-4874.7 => 14.45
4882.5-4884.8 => 12.48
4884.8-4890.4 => 15.62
